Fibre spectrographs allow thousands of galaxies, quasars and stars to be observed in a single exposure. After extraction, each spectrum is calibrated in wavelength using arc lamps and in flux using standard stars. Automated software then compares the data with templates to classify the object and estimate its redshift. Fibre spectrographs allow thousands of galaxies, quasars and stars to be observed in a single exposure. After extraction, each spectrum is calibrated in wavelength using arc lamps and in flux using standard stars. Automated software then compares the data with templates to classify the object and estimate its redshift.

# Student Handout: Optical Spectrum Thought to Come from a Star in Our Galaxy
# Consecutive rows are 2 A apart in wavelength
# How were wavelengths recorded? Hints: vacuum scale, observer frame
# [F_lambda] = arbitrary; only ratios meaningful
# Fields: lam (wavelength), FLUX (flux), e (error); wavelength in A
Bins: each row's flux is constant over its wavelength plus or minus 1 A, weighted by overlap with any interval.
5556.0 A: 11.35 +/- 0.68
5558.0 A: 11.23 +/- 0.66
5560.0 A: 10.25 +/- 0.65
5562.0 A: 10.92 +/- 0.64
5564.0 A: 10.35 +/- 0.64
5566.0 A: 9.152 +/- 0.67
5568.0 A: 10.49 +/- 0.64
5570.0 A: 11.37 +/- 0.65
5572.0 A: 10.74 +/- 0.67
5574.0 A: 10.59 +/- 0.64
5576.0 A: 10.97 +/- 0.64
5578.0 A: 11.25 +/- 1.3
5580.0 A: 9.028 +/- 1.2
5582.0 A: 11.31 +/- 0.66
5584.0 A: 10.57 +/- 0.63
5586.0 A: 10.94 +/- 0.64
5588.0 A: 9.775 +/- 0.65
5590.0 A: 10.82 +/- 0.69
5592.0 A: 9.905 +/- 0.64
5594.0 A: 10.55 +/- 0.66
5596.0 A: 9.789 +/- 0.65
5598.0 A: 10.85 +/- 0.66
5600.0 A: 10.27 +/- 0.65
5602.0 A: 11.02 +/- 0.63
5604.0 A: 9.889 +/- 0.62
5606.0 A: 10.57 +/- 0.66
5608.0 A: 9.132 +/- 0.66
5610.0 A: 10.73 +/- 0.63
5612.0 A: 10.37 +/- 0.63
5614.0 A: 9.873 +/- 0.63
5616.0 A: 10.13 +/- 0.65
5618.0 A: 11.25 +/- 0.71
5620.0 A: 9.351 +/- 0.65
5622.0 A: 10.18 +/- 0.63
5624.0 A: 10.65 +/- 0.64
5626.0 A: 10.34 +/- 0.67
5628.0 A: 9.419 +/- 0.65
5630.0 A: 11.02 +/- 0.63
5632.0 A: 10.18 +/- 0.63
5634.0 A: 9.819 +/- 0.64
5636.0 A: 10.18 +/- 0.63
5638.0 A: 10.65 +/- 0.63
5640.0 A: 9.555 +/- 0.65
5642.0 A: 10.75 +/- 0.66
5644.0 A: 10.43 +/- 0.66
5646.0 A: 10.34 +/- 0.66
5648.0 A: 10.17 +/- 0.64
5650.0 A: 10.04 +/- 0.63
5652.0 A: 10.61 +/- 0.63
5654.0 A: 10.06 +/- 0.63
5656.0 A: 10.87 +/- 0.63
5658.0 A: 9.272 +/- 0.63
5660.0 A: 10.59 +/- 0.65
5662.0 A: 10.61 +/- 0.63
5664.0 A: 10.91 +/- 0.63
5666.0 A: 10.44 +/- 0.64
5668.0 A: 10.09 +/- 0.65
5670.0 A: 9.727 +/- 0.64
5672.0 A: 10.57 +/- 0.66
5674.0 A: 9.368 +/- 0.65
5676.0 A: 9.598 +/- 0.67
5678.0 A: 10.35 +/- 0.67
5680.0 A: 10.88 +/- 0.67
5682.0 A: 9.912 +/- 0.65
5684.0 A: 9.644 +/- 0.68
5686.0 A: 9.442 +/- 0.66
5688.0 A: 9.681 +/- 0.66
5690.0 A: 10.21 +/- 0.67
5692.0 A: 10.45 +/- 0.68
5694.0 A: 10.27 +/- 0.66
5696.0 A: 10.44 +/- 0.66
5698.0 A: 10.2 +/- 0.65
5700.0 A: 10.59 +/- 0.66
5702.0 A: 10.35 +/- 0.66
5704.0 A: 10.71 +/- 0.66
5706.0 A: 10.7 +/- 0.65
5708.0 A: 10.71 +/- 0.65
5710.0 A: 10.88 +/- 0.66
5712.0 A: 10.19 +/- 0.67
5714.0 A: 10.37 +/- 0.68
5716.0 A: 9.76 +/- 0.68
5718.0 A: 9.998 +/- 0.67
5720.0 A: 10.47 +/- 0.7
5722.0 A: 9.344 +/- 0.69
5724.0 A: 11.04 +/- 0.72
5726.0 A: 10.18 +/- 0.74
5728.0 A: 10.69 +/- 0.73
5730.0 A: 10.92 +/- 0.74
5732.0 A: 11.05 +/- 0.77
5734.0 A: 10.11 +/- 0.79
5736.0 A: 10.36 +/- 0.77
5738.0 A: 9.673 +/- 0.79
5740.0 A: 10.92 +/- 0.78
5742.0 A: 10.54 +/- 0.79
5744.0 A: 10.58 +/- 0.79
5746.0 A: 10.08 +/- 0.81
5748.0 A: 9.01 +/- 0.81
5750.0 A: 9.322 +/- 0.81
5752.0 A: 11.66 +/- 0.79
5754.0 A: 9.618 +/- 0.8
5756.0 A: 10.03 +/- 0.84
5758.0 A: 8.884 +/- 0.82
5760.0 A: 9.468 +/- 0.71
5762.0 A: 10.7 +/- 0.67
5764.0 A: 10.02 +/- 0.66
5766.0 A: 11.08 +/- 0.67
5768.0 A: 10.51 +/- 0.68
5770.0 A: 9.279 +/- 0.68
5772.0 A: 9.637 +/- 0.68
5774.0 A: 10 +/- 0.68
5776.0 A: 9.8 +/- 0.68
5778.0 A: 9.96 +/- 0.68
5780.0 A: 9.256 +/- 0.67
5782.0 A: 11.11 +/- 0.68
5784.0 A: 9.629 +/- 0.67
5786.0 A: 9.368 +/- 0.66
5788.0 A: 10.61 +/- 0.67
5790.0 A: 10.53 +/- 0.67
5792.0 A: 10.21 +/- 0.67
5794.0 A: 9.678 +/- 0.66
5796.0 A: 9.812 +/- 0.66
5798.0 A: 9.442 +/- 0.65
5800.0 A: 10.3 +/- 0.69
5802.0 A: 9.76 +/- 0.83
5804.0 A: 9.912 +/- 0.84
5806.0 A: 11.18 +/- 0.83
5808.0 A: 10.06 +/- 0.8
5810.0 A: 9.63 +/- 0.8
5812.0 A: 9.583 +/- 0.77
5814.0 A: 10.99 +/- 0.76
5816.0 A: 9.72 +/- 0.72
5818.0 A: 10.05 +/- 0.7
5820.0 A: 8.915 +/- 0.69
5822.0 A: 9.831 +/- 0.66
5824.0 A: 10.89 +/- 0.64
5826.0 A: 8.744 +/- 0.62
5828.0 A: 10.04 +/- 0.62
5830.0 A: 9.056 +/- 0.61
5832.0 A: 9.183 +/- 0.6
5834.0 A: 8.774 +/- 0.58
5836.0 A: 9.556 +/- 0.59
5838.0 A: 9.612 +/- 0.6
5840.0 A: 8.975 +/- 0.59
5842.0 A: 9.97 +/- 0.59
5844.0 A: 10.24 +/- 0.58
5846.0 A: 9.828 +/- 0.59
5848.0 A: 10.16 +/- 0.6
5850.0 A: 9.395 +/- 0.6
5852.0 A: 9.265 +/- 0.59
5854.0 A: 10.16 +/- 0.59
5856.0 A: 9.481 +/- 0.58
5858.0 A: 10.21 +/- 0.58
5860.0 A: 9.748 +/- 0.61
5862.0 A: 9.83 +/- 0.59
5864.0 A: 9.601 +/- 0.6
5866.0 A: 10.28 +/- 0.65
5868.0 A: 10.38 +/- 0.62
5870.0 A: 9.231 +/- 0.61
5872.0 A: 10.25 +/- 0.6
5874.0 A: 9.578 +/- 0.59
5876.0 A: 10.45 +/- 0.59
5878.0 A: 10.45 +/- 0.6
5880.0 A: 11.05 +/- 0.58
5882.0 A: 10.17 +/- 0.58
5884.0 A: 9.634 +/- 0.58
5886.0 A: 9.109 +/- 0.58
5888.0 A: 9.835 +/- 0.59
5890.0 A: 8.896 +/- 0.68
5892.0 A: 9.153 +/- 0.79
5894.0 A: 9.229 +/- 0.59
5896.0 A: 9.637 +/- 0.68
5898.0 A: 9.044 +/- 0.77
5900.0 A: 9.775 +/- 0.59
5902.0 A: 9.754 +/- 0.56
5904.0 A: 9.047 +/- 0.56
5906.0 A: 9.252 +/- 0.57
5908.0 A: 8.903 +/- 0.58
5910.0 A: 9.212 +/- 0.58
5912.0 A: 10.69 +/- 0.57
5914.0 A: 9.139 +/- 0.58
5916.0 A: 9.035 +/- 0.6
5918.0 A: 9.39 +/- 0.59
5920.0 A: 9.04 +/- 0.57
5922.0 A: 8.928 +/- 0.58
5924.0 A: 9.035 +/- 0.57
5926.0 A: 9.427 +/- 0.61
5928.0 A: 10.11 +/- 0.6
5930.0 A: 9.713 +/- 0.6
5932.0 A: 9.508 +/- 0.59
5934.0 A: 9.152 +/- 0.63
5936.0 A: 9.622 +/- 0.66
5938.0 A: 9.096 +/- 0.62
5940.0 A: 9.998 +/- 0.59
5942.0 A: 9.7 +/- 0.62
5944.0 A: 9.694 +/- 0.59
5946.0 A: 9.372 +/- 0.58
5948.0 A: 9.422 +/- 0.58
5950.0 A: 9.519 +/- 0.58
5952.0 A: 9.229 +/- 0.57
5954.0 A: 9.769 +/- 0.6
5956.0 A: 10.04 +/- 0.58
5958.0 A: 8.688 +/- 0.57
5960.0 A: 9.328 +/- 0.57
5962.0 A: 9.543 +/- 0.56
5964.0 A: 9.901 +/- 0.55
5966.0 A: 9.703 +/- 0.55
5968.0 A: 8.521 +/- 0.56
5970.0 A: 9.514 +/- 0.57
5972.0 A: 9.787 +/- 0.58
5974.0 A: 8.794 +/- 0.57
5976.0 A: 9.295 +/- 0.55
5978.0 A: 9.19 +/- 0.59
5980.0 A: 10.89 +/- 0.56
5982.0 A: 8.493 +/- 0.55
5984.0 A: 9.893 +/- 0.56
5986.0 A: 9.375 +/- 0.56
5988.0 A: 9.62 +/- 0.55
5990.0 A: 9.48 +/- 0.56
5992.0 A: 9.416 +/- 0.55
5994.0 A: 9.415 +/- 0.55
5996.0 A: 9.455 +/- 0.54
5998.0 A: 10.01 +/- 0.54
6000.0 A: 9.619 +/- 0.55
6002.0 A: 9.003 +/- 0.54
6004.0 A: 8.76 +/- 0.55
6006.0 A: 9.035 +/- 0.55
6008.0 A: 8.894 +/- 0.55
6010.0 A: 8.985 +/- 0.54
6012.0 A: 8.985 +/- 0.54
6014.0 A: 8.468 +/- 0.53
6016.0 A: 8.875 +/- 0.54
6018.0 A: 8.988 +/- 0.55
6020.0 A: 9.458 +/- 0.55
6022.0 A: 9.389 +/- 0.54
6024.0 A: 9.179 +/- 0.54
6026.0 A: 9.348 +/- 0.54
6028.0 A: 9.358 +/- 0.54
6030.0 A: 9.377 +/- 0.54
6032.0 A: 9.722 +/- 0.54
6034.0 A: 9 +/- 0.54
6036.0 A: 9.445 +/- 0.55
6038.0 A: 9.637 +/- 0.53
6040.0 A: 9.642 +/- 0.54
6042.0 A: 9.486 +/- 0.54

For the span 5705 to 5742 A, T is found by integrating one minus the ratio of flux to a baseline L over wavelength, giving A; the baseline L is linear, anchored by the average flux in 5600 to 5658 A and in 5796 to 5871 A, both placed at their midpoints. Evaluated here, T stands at -1.4 A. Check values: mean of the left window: 10.3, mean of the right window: 9.78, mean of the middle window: 10.4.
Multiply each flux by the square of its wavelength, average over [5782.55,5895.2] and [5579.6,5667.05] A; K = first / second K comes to 1.03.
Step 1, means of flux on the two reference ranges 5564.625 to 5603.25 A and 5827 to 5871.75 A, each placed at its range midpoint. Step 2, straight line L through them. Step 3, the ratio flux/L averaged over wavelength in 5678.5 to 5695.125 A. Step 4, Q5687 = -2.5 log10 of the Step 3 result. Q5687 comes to 0.01 mag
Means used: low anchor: 10.5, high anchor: 9.69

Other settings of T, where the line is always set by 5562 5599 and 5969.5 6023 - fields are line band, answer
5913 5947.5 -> 0.3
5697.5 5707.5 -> -0.4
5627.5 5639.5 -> 0.1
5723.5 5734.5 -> -0.7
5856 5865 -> -0.1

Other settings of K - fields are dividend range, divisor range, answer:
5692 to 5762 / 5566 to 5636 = 1.04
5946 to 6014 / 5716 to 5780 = 1.00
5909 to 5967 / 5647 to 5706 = 1.02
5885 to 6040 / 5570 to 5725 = 1.01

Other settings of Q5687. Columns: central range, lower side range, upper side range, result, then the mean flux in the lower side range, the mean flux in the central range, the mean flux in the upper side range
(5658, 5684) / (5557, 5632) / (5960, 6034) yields 0.001 mag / 10.4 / 10.2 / 9.32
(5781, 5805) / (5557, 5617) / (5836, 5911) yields -0.014 mag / 10.4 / 10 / 9.7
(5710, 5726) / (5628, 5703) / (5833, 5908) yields -0.014 mag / 10.2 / 10.2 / 9.69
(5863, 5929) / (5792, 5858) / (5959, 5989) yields 0.003 mag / 9.77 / 9.6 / 9.46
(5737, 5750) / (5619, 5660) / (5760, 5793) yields 0.005 mag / 10.2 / 10.1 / 10.1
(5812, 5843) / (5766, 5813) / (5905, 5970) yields 0.025 mag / 9.99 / 9.62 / 9.43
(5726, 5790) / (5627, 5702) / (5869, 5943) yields -0.020 mag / 10.2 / 10.1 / 9.55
